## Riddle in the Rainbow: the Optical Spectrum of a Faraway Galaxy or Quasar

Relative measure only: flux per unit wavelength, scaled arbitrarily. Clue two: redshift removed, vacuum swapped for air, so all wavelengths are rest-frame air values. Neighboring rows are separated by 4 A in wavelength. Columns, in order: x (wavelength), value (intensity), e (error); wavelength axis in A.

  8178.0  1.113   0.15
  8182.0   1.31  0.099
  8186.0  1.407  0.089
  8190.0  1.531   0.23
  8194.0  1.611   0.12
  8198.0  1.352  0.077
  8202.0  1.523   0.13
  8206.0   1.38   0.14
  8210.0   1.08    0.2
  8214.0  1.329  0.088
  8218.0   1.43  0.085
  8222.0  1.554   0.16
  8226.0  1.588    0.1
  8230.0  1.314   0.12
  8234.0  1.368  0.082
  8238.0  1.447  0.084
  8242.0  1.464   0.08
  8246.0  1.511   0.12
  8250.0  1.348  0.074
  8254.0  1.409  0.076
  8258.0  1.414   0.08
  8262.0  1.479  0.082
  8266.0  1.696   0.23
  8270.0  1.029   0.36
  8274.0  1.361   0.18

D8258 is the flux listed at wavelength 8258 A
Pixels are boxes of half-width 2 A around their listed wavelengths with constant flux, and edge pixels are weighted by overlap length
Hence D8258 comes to 1.414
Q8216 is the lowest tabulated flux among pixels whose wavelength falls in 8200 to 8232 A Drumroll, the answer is 1.08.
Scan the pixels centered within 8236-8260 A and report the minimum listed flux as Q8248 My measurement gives 1.348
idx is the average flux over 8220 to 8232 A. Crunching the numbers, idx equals 1.49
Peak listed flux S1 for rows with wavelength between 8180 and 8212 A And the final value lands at 1.611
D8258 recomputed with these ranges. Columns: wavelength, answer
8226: 1.588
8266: 1.696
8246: 1.511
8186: 1.407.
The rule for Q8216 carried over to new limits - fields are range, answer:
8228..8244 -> 1.314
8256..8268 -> 1.414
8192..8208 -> 1.352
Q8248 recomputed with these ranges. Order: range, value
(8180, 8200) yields 1.31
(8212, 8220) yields 1.329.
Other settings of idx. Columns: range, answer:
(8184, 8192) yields 1.47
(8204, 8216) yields 1.26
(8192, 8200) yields 1.48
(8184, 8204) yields 1.48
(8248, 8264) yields 1.41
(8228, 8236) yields 1.34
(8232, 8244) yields 1.43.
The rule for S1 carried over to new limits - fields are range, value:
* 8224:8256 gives 1.588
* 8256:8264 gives 1.479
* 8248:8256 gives 1.409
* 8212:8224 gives 1.554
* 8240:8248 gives 1.511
